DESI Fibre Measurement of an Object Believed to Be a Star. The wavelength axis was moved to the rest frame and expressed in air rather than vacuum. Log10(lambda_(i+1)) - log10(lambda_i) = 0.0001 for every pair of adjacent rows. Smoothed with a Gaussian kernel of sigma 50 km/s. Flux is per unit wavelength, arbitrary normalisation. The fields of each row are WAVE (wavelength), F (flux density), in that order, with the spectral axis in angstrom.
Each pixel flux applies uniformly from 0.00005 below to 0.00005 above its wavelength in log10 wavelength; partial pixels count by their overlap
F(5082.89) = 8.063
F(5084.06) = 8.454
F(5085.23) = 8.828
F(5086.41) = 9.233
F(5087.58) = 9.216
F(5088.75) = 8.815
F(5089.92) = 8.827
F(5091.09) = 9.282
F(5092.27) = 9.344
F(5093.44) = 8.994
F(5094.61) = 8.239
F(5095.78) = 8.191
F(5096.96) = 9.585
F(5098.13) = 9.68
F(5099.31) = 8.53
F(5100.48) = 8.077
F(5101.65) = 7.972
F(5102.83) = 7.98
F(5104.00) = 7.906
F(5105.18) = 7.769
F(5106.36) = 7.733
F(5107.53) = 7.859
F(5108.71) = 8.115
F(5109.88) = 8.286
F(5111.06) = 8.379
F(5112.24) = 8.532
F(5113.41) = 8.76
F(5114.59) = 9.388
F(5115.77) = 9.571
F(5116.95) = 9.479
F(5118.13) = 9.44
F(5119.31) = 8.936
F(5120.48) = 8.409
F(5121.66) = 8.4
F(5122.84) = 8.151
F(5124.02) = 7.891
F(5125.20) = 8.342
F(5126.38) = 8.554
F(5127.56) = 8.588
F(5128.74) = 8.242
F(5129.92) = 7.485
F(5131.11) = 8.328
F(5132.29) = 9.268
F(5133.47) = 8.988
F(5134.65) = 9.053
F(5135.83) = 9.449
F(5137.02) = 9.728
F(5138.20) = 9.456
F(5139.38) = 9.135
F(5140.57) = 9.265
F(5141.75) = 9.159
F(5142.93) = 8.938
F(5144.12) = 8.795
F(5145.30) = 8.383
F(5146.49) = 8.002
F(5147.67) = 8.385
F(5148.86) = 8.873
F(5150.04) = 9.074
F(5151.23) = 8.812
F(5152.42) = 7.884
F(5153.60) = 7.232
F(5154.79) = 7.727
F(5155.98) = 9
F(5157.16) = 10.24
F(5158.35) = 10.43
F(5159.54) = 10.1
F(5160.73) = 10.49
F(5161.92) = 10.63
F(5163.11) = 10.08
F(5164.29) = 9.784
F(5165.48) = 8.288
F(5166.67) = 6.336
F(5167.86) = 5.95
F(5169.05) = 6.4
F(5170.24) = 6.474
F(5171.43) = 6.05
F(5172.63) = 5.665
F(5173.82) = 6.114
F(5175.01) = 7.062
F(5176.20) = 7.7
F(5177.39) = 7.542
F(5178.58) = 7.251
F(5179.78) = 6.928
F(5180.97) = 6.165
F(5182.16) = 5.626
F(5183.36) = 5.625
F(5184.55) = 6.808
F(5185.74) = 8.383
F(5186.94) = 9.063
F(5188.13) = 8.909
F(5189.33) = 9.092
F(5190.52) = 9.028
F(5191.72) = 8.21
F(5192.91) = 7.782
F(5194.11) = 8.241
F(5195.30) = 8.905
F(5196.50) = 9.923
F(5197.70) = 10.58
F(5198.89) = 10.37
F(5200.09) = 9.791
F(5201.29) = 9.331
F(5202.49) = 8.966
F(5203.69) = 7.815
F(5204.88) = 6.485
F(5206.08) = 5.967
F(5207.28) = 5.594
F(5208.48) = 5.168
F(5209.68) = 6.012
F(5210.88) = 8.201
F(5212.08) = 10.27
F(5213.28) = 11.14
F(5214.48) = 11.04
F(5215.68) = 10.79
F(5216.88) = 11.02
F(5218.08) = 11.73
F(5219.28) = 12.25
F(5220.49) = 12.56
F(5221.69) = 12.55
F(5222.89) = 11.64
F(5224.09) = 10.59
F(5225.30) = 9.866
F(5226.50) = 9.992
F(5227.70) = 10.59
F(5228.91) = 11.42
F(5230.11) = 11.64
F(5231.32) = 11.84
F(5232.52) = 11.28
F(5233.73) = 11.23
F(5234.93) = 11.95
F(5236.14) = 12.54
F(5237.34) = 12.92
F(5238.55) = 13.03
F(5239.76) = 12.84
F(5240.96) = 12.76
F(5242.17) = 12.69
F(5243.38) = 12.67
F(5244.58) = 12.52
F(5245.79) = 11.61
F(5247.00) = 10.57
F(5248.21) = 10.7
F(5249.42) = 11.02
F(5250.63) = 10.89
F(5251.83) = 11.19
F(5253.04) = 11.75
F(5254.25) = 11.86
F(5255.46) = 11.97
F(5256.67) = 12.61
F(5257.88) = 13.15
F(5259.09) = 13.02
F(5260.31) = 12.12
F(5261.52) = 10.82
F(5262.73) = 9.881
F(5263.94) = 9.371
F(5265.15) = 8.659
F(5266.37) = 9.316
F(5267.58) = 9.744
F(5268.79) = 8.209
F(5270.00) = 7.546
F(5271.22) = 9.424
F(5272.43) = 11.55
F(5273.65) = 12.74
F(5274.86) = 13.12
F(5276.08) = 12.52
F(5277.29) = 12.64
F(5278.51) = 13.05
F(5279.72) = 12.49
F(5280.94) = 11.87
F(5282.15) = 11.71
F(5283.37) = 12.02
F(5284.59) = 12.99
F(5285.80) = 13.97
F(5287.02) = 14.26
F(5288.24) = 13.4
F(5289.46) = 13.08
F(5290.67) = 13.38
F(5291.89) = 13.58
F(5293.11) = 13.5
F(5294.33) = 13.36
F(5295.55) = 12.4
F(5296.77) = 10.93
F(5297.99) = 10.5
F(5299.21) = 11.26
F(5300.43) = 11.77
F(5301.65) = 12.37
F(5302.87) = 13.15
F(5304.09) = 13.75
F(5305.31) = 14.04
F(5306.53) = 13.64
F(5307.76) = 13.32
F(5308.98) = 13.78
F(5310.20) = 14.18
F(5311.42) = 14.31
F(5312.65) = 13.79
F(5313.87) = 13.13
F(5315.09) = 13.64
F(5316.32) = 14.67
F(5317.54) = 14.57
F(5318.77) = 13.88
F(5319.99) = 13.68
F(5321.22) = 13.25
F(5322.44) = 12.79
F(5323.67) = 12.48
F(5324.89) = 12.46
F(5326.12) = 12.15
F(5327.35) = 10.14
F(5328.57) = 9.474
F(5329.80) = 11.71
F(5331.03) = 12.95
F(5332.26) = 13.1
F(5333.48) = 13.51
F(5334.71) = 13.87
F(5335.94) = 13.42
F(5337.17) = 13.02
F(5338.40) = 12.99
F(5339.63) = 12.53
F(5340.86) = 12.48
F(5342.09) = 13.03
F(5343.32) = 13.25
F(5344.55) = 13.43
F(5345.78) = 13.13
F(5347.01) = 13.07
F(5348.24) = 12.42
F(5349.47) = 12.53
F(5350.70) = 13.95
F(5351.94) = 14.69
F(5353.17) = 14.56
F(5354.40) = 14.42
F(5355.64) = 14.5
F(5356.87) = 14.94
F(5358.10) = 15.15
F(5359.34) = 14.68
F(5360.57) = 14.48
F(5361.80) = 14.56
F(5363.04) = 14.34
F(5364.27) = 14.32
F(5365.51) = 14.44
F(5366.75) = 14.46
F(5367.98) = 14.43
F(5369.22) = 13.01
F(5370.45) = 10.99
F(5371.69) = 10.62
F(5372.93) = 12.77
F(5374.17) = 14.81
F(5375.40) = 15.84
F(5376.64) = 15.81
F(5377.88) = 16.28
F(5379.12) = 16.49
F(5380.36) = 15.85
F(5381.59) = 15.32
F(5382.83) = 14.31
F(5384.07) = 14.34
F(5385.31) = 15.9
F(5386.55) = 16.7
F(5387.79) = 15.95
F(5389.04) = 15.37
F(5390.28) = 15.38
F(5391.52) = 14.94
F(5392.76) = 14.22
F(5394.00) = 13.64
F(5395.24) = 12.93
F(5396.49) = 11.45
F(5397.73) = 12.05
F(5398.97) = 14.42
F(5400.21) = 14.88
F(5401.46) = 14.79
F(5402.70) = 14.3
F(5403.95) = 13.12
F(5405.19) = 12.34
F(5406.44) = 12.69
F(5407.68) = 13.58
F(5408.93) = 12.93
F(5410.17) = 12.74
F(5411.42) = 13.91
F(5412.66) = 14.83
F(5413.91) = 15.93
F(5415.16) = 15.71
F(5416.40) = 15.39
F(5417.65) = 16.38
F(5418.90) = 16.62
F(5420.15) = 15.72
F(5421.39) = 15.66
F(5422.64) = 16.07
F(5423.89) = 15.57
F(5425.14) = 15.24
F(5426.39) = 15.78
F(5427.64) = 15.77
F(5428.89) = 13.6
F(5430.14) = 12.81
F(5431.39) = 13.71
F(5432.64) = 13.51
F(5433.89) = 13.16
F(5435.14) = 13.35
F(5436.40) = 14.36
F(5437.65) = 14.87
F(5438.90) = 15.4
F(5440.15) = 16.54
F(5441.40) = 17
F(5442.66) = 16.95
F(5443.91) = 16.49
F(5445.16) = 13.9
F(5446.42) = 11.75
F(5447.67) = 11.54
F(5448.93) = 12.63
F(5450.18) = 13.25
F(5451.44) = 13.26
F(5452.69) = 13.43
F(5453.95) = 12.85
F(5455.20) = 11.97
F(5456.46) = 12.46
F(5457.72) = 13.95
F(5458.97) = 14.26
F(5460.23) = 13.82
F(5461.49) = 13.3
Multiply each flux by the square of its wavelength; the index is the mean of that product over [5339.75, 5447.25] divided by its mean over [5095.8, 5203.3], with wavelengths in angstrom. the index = 1.9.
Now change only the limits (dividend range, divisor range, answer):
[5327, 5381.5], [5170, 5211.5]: 1.91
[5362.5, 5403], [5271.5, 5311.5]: 1.16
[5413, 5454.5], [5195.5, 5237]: 1.58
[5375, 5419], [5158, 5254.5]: 1.64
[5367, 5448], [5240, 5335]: 1.24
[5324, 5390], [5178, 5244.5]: 1.50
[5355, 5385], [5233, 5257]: 1.27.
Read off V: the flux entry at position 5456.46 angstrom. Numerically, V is 12.46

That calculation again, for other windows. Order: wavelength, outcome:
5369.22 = 13.01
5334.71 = 13.87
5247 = 10.57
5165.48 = 8.288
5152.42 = 7.884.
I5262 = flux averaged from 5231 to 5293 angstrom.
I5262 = 11.8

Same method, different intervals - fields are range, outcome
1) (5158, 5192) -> 7.77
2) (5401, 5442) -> 14.6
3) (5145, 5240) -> 9.06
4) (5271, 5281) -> 12.3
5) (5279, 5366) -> 13.2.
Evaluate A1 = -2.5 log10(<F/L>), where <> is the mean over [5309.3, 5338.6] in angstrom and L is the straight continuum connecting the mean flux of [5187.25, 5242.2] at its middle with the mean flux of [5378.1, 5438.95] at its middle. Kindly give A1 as -0.04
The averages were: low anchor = 10.1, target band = 13.1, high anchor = 14.6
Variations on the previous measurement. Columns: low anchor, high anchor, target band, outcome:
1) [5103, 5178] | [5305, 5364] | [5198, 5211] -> 0.30 mag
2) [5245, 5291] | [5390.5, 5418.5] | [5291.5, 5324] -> -0.08 mag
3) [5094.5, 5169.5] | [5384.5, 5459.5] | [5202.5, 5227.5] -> 0.08 mag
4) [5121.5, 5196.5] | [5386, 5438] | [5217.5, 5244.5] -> -0.18 mag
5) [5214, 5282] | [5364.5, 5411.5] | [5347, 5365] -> -0.05 mag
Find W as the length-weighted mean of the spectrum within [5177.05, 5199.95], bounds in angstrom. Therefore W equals 8.17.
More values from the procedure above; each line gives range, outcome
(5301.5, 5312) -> 13.7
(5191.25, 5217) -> 8.67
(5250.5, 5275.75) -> 10.9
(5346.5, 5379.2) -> 14.1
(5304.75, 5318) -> 13.9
